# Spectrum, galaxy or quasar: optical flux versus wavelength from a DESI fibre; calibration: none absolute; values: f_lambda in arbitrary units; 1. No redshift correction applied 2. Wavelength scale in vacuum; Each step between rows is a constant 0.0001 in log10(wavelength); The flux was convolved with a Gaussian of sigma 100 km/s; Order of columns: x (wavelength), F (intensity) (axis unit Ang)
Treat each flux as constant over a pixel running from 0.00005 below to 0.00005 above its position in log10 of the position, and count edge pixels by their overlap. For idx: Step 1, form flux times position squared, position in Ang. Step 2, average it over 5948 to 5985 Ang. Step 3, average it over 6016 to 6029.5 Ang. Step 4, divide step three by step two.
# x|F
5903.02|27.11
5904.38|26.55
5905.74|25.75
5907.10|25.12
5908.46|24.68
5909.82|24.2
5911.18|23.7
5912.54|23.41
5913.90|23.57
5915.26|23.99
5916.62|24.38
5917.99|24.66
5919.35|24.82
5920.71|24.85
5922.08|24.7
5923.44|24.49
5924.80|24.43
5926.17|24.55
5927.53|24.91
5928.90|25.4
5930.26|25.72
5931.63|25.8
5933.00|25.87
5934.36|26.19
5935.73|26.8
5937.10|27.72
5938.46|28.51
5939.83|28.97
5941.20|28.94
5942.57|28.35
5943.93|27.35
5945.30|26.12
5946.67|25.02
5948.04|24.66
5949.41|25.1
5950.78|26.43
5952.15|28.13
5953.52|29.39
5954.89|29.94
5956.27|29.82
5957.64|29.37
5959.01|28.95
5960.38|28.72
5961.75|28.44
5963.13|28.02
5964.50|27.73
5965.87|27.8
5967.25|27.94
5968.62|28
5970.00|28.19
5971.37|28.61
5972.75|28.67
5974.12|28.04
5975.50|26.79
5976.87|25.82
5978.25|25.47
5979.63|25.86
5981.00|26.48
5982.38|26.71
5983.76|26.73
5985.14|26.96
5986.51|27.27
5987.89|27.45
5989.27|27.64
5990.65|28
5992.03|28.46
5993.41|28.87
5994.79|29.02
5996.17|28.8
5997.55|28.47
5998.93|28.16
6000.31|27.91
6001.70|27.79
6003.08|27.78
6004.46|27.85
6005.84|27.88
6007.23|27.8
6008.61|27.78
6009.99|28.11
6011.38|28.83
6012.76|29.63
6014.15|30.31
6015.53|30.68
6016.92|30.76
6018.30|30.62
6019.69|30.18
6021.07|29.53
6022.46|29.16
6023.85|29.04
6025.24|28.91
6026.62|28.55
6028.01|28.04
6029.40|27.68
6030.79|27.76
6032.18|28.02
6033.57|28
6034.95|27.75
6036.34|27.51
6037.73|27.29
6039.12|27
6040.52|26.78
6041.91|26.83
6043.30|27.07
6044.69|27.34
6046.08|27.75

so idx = 1.1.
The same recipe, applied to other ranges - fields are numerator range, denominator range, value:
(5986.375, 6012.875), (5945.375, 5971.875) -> 1.02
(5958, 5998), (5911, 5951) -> 1.10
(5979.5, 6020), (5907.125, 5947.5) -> 1.13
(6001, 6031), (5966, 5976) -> 1.05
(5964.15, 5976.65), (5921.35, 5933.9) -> 1.13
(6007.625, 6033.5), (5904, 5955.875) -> 1.16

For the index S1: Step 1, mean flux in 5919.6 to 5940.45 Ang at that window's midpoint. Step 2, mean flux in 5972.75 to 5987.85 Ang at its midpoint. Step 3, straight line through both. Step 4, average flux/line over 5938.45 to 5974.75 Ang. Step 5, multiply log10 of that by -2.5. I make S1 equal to -0.06 mag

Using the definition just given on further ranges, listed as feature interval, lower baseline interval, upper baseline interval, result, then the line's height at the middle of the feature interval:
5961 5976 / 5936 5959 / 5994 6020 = 0.00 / 28.1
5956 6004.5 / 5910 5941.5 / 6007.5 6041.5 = -0.03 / 27.2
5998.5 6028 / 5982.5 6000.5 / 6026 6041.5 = -0.04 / 27.8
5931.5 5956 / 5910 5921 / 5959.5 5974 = -0.03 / 26.4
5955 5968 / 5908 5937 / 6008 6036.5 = -0.08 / 26.5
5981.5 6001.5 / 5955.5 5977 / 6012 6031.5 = 0.03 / 28.7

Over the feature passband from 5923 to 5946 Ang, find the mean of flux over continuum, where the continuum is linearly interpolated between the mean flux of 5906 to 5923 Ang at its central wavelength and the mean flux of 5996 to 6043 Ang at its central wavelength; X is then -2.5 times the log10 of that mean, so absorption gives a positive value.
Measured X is -0.06 mag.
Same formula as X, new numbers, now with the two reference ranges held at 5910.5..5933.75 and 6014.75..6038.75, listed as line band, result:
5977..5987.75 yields 0.02 mag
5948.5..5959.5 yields -0.09 mag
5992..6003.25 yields -0.03 mag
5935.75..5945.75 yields -0.10 mag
